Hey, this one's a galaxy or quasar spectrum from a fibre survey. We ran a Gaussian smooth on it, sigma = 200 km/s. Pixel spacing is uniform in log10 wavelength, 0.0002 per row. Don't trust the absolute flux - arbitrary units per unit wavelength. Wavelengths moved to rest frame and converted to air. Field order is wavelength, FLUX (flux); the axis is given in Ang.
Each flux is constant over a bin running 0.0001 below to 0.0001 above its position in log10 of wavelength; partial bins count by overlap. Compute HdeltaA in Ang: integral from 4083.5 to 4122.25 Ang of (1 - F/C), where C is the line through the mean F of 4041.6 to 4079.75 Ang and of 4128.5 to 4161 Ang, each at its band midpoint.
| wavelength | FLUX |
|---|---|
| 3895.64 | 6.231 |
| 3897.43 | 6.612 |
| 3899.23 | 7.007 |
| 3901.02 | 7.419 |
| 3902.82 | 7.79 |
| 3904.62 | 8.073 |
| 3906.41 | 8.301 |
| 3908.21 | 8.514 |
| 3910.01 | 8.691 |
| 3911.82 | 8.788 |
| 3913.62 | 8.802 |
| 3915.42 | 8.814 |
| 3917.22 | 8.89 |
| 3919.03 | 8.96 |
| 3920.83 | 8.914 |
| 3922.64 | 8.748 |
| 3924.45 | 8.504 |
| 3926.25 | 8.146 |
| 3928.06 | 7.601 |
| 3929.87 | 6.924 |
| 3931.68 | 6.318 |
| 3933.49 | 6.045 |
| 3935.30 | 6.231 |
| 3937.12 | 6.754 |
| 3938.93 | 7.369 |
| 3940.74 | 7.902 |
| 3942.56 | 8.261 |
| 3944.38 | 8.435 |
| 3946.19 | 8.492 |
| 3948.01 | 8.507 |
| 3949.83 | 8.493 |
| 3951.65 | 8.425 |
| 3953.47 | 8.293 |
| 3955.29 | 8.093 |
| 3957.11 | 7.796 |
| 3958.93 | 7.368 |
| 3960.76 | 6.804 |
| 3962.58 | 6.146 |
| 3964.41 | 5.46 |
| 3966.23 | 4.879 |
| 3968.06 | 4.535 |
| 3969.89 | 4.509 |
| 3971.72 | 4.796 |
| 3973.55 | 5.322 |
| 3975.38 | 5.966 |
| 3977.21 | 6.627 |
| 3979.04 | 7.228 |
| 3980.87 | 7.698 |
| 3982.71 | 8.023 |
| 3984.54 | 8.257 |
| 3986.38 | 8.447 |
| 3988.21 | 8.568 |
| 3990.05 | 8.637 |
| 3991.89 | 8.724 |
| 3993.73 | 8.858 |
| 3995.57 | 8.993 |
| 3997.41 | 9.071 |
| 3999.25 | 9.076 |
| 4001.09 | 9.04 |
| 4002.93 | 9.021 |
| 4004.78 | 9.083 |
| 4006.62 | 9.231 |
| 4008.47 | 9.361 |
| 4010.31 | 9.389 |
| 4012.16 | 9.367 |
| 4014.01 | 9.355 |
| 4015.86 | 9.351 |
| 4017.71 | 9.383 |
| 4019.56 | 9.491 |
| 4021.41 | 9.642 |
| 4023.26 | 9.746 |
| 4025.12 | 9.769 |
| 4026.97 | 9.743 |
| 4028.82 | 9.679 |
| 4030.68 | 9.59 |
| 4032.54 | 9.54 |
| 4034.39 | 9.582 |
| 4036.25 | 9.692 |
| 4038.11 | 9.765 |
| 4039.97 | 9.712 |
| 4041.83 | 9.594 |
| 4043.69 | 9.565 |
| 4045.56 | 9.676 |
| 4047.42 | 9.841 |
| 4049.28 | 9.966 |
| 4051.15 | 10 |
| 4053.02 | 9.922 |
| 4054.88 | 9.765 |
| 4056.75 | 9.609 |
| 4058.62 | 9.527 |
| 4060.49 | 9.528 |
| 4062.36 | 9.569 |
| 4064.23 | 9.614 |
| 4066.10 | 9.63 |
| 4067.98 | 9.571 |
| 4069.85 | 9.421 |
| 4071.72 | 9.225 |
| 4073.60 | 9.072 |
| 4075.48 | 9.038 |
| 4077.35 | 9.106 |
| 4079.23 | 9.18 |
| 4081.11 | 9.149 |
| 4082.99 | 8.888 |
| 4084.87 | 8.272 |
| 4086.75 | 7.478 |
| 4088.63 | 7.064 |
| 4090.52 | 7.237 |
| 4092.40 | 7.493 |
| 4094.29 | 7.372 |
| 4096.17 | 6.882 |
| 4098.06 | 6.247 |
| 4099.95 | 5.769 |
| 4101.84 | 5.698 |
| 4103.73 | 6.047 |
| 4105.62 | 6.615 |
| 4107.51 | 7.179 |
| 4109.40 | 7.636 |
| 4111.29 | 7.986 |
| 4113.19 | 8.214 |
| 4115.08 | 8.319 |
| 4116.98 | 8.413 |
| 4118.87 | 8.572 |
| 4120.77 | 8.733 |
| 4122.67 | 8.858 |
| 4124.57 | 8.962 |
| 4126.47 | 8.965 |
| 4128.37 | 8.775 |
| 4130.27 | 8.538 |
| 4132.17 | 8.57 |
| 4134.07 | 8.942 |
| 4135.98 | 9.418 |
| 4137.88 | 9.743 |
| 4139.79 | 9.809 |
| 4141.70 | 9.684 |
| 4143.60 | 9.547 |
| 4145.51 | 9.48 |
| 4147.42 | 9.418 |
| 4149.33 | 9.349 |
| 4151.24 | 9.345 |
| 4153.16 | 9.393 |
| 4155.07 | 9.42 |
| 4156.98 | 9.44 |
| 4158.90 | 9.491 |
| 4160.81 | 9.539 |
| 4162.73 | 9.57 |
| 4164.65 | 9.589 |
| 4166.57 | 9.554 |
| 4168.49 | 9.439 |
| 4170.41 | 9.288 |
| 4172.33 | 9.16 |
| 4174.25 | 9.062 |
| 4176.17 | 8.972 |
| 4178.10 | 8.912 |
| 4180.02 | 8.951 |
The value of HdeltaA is 8.4 Ang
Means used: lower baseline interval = 9.55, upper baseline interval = 9.34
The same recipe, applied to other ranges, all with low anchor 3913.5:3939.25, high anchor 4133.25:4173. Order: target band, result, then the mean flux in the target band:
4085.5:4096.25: 2.01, 7.32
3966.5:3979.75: 4.27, 5.51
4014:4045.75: -3.95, 9.61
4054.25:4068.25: -1.31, 9.59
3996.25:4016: -1.97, 9.21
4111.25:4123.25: 0.95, 8.46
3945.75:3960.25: -0.29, 8.13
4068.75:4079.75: -0.38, 9.18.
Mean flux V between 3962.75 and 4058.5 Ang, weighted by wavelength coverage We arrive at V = 8.63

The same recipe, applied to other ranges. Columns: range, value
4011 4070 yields 9.63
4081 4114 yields 7.24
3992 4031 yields 9.33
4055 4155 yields 8.56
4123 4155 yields 9.24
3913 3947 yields 7.89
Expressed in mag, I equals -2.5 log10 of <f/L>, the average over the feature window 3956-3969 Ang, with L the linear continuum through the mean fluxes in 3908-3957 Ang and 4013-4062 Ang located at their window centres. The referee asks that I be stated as 0.349 mag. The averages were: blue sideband 8.06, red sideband 9.65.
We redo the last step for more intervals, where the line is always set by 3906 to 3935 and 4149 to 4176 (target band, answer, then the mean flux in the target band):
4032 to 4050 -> -0.11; 9.7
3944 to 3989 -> 0.18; 7.07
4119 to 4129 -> 0.04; 8.83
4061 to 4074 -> -0.07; 9.46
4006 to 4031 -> -0.10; 9.51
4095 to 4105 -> 0.42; 6.17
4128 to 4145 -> 0.00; 9.25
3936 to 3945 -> 0.08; 7.68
